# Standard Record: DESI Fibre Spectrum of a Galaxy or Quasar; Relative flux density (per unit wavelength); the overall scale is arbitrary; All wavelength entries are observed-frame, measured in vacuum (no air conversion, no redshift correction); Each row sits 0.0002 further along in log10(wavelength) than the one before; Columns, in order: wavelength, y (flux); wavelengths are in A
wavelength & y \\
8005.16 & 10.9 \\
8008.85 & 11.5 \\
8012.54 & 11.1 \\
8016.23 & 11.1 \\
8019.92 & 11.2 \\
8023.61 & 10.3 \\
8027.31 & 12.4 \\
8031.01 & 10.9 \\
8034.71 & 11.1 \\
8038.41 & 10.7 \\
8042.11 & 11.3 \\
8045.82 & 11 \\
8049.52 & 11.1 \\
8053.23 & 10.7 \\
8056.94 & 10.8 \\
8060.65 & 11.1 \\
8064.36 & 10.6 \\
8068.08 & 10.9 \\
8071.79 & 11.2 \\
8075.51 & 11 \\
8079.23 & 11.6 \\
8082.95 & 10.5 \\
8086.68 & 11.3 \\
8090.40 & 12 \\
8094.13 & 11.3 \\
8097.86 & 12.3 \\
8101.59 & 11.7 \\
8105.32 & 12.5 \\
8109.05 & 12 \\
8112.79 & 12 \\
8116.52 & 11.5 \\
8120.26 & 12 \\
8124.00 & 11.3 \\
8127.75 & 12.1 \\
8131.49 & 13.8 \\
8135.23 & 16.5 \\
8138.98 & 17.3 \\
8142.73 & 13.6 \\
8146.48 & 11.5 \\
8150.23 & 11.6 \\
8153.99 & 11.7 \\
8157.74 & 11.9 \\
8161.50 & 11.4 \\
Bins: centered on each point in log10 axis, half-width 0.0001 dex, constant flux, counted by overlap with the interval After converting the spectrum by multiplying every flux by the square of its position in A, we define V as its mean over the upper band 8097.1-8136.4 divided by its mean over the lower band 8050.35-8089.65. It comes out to 1.15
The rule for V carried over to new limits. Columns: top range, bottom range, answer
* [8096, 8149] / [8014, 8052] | 1.18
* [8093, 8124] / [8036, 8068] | 1.10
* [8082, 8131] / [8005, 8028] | 1.08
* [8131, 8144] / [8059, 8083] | 1.43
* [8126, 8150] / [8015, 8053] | 1.29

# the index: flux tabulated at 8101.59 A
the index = 11.7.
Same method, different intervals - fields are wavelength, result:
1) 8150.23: 11.6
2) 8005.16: 10.9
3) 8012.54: 11.1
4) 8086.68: 11.3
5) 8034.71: 11.1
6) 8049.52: 11.1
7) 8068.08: 10.9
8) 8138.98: 17.3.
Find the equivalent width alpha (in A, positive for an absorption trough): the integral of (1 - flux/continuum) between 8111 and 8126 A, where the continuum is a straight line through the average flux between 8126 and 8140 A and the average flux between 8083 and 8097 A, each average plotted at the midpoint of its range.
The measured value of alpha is 2.16 A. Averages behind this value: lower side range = 11.4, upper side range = 14.8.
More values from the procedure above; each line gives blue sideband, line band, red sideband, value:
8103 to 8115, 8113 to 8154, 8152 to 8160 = -3.7 A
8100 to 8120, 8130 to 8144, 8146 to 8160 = -4.3 A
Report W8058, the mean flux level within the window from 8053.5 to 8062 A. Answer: 10.9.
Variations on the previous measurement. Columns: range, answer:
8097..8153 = 12.8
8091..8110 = 12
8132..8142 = 16.1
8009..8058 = 11.1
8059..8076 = 11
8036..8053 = 11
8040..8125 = 11.4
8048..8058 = 10.9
